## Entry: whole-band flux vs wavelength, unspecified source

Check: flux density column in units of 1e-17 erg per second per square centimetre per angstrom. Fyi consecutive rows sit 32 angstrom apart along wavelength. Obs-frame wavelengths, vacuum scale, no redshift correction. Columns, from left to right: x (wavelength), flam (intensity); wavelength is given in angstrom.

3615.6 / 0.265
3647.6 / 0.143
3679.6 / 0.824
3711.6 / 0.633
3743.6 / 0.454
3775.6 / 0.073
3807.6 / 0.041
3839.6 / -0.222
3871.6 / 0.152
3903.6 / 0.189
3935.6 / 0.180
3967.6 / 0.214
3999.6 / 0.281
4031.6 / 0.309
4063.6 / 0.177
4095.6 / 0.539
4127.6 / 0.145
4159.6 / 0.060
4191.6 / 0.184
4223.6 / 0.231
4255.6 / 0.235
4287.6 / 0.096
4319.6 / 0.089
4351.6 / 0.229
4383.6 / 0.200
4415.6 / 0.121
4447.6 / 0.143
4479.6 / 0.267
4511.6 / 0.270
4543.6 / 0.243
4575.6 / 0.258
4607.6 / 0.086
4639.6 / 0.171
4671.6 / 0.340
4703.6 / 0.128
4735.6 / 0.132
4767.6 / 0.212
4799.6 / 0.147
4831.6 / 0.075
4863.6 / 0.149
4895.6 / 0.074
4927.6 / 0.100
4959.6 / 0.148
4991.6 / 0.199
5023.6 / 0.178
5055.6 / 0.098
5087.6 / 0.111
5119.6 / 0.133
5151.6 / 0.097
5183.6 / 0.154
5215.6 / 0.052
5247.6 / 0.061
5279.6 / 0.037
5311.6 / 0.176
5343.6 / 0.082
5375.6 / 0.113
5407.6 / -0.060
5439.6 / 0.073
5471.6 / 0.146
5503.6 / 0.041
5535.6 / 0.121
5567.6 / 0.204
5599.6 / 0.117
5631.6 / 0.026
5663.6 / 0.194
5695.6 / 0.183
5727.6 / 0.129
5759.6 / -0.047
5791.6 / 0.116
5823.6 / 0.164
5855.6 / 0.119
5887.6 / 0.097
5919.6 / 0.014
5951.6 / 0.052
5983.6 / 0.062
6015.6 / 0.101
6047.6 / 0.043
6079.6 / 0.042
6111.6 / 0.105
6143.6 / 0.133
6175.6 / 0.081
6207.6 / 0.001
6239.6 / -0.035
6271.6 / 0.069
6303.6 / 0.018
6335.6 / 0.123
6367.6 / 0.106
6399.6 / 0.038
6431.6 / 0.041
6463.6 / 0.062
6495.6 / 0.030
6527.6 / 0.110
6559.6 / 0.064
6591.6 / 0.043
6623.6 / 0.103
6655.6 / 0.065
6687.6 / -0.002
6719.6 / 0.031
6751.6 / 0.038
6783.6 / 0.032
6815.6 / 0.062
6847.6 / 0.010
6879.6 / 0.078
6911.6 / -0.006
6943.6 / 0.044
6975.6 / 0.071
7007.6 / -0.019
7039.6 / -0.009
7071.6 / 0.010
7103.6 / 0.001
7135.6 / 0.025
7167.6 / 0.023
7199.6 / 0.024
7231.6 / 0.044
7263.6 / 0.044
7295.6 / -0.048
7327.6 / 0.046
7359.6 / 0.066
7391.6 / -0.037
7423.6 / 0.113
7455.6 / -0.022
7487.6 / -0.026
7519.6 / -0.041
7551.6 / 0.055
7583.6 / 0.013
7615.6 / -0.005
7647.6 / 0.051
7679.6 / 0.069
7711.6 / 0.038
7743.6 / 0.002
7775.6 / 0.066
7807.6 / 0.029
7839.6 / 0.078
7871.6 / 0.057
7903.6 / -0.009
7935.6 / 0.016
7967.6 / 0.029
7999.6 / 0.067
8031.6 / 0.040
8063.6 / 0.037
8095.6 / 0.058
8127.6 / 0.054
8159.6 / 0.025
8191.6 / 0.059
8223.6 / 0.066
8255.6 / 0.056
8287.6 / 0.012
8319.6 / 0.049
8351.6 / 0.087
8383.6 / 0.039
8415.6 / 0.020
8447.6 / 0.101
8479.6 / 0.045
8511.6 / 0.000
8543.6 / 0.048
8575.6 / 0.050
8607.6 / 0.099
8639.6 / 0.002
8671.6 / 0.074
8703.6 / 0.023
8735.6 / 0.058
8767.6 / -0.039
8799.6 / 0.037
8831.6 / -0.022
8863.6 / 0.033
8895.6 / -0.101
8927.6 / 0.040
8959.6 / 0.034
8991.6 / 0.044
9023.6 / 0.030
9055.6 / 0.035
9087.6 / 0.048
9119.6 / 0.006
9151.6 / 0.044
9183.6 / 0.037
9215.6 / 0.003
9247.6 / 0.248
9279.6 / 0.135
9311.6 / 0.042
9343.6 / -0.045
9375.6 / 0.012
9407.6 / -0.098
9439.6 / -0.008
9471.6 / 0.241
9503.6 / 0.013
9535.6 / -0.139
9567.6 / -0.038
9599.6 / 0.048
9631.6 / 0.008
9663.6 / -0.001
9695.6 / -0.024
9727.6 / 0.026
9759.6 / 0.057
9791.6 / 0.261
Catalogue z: 1.48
